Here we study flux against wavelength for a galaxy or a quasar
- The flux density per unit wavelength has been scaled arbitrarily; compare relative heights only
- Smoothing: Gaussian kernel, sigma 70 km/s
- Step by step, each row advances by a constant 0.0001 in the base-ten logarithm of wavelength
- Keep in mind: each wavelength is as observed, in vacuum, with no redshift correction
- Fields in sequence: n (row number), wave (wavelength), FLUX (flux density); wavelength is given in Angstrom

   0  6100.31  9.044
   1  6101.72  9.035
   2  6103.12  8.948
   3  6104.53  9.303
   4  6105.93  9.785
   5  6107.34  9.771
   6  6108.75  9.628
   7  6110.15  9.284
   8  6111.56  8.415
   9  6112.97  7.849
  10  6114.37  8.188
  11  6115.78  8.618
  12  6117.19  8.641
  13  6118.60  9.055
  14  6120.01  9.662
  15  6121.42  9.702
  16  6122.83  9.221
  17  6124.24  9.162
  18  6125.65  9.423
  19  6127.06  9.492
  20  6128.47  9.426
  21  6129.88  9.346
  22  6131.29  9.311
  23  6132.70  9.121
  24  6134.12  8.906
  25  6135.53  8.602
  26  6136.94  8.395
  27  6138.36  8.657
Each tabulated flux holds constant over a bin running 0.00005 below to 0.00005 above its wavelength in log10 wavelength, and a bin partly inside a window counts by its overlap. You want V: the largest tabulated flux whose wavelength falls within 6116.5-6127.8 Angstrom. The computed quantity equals 9.702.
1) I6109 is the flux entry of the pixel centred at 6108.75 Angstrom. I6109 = 9.628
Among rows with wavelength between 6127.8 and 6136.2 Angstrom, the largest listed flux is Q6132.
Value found 9.426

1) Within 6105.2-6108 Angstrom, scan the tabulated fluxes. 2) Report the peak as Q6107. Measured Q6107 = 9.785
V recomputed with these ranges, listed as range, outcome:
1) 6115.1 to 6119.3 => 9.055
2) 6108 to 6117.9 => 9.628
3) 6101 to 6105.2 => 9.303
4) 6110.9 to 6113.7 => 8.415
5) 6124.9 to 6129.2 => 9.492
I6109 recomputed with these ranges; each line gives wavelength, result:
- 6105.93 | 9.785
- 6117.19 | 8.641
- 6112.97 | 7.849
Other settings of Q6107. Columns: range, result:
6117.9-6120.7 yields 9.662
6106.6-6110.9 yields 9.771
